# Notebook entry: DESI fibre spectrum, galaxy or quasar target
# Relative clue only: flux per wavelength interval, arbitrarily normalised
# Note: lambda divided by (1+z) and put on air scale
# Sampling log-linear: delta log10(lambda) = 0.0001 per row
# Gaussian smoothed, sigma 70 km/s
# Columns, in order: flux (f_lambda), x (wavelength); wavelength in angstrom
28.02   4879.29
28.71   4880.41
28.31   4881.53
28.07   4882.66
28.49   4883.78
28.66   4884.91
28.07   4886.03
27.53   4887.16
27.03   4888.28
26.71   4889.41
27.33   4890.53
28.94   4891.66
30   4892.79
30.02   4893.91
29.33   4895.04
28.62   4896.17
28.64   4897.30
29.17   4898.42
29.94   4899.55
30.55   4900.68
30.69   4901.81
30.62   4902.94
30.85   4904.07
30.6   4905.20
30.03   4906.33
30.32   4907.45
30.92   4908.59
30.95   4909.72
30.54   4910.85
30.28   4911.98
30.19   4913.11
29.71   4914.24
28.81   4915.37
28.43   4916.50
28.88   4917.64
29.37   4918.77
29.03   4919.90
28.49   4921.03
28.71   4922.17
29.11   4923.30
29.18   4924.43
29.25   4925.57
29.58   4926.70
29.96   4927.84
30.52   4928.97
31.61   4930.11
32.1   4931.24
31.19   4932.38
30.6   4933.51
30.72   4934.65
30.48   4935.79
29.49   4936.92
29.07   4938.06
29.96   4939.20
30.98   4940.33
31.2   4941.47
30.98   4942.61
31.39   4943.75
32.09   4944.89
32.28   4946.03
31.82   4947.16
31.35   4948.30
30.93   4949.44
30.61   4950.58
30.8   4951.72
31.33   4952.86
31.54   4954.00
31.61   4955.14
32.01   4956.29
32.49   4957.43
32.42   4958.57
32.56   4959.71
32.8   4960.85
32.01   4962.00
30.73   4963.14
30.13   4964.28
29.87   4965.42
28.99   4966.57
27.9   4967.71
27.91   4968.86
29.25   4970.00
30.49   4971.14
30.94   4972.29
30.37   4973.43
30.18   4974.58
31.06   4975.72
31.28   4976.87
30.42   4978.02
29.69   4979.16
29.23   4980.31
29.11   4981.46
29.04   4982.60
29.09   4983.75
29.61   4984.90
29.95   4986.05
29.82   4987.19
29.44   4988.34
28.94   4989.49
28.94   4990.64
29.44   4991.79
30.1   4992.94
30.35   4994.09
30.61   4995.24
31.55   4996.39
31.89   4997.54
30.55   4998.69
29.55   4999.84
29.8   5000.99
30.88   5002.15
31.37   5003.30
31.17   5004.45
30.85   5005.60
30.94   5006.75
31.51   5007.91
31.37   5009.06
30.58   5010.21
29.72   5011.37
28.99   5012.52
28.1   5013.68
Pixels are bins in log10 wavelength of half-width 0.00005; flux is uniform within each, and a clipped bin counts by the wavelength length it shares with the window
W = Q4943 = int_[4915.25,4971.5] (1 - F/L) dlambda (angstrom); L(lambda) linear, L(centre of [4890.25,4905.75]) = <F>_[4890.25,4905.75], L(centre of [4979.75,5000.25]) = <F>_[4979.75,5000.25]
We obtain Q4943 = -1.3 angstrom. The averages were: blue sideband 29.7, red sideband 29.9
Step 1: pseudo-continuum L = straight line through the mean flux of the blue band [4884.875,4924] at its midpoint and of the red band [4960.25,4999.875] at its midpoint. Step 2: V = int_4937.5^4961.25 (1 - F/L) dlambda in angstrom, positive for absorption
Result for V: -1.3 angstrom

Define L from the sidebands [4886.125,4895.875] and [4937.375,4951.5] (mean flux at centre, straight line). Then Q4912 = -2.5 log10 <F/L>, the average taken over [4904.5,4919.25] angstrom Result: -0.02 mag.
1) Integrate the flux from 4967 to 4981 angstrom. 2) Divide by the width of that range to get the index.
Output 29.9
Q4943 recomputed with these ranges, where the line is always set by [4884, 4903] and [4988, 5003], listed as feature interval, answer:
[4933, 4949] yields -0.76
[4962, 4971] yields 0.10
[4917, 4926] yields 0.07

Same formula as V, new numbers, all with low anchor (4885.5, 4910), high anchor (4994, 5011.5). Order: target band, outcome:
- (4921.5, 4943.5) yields -0.3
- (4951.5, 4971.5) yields -0.4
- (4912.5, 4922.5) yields 0.2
